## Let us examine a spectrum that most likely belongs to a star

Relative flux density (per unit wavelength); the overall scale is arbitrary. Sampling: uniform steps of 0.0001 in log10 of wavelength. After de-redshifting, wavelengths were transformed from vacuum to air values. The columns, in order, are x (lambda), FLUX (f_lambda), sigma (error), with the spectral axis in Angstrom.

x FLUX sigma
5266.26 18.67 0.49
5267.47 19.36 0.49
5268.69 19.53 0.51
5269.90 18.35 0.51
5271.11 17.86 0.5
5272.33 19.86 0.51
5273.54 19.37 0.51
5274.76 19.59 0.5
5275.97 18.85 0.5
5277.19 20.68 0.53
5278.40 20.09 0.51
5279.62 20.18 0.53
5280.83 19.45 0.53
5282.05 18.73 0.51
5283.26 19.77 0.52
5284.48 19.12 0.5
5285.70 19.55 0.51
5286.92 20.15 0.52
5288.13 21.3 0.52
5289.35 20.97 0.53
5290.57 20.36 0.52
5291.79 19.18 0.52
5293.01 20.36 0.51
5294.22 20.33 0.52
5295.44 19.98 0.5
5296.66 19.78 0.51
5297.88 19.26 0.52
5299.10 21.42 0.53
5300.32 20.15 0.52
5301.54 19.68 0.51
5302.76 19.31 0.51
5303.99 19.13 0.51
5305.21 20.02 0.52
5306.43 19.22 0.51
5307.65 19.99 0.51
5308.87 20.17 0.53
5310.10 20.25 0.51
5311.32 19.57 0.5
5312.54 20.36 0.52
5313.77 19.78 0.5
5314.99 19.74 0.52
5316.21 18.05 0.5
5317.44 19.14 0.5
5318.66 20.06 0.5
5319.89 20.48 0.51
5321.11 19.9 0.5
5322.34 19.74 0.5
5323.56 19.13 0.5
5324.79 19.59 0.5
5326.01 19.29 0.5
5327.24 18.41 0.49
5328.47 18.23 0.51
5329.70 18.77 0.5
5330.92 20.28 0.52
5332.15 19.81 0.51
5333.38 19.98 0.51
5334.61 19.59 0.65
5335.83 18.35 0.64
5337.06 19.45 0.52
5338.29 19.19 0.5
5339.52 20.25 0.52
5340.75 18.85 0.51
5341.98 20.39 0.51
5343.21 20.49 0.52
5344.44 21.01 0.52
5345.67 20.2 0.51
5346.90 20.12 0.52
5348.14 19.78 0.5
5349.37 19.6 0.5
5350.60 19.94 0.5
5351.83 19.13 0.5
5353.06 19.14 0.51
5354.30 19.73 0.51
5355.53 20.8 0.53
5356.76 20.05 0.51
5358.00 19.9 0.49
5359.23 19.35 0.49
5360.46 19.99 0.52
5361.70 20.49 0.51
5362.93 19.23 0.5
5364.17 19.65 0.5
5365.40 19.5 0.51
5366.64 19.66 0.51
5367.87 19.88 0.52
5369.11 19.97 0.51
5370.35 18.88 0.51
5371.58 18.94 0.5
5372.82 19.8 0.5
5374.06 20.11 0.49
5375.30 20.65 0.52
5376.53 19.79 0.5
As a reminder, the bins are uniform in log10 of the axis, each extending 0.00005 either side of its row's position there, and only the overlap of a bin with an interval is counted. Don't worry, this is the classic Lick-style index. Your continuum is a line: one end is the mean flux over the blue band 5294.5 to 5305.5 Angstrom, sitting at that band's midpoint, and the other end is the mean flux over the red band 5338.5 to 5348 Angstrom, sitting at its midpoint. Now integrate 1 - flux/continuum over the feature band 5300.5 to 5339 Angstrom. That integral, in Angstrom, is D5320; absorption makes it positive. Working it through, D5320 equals 0.88 Angstrom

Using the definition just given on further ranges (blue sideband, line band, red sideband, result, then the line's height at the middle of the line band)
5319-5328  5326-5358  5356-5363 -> 0.1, 19.7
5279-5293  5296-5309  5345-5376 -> 0.0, 19.9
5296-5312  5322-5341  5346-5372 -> 0.5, 19.8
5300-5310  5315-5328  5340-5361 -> 0.3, 19.8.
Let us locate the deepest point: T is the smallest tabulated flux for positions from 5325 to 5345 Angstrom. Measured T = 18.23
